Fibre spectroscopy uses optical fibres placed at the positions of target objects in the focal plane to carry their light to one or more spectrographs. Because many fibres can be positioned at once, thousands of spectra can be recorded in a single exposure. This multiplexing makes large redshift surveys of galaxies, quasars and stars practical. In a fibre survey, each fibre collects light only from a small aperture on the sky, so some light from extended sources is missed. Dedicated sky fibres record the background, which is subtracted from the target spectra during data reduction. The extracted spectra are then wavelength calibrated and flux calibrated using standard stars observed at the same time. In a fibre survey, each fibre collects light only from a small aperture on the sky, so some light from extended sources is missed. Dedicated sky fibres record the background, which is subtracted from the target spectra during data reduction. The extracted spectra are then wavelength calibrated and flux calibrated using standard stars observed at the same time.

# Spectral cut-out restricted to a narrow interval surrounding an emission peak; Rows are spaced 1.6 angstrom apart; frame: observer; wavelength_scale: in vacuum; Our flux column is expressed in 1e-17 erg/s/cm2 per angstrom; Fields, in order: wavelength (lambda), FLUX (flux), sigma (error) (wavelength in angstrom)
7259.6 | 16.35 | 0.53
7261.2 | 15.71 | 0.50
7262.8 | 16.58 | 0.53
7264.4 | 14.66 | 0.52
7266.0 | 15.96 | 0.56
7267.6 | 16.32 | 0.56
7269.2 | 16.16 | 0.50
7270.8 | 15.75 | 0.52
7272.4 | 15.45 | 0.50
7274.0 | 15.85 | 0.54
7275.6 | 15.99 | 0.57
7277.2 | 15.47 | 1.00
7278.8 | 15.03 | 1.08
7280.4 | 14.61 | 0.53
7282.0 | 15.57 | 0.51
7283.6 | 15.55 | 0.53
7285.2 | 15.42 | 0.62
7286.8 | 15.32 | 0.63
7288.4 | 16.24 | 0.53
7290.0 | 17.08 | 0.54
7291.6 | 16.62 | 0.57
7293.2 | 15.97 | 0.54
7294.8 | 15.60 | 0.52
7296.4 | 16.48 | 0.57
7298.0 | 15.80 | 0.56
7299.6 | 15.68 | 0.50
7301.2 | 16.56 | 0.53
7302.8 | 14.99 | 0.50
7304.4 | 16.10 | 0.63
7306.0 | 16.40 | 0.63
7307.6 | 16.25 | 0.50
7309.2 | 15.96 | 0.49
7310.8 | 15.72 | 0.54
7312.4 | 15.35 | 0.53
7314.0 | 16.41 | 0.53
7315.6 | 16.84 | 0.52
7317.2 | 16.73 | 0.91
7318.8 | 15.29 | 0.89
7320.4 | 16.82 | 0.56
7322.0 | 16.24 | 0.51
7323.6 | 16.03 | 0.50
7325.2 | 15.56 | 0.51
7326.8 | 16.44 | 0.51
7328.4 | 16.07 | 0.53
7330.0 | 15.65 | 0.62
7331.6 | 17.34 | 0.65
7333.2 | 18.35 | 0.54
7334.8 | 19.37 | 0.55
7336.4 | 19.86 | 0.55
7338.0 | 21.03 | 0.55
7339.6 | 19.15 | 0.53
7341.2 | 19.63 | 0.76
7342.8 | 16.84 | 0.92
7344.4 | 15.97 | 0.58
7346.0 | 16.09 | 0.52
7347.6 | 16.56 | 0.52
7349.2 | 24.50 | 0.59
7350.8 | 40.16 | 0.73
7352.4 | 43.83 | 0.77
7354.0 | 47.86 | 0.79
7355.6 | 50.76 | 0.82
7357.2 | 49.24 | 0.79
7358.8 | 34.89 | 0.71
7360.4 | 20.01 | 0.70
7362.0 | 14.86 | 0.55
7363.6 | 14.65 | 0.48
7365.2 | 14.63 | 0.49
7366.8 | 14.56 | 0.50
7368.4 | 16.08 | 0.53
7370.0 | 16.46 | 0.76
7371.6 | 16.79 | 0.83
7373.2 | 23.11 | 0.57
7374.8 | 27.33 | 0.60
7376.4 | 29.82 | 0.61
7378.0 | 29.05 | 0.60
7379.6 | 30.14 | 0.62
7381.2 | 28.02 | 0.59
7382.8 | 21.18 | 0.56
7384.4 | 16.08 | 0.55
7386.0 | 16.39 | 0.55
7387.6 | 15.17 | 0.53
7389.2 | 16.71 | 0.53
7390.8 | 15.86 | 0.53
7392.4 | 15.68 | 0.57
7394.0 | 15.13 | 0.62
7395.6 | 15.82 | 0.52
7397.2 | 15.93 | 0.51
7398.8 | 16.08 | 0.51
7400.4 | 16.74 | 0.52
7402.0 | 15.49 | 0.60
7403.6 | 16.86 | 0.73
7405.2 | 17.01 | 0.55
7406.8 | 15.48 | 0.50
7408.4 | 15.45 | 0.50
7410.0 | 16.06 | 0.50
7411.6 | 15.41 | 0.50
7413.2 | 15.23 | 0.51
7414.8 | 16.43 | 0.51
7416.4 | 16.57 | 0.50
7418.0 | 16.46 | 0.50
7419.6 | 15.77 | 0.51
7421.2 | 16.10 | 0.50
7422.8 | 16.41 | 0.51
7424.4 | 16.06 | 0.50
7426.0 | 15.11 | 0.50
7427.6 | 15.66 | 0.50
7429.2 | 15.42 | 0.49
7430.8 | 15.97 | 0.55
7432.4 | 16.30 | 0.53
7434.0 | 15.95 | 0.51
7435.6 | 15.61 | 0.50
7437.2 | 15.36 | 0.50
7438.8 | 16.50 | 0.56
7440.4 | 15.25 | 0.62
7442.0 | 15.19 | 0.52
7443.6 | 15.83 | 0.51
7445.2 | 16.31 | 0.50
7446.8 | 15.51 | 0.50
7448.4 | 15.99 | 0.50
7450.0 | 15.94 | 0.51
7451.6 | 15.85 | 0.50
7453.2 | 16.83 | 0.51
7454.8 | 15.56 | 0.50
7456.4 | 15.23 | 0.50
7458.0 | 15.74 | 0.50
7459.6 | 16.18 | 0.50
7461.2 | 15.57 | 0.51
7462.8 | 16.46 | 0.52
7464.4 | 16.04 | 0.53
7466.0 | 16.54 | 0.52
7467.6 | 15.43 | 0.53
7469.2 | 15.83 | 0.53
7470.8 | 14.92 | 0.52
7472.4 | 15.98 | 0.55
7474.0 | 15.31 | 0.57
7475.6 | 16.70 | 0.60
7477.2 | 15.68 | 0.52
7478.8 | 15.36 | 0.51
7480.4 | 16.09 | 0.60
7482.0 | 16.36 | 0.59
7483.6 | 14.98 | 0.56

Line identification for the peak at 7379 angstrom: [N II] 6583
